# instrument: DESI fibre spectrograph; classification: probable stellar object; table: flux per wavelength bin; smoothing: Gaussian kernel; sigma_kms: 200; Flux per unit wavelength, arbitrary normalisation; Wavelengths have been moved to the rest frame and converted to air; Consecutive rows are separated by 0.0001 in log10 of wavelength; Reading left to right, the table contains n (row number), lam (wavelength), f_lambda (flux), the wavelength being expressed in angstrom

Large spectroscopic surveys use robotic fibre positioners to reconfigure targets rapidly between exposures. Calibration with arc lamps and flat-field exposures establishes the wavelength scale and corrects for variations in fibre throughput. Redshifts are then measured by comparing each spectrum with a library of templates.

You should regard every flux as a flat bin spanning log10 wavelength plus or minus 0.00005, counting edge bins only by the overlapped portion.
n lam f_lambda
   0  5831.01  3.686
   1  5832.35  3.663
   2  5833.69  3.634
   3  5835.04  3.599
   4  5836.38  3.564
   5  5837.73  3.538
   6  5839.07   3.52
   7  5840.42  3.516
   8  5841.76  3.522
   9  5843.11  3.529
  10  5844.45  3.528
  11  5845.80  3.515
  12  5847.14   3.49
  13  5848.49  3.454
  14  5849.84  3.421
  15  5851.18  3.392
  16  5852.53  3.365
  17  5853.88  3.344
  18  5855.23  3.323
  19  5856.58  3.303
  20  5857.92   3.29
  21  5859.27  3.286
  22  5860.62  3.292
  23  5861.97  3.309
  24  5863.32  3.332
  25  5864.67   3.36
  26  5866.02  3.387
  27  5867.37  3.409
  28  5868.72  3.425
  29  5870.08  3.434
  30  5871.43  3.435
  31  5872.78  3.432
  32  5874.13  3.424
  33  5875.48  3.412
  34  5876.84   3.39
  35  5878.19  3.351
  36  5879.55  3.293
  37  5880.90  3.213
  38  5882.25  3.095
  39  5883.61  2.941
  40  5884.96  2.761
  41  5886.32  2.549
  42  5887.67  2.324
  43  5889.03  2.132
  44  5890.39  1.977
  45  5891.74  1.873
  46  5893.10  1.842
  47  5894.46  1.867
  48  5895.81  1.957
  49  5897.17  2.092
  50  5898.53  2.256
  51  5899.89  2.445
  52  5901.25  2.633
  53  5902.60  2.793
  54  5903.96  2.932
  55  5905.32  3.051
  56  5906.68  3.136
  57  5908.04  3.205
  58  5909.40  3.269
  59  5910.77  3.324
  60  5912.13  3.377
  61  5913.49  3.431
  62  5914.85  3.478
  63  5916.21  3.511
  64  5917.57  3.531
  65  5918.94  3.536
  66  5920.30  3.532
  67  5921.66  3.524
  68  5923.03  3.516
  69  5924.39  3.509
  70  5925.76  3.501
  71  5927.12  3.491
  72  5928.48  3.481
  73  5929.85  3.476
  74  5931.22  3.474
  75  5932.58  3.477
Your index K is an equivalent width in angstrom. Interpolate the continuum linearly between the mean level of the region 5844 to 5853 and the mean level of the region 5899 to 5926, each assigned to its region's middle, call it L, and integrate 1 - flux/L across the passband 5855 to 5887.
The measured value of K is 1.1 angstrom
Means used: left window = 3.45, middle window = 3.27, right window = 3.25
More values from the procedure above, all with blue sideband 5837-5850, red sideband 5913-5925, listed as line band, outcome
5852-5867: 0.76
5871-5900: 6.82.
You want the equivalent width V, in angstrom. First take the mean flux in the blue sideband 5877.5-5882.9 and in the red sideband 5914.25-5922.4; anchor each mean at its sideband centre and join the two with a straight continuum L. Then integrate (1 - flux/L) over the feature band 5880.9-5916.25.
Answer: 7.2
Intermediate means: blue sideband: 3.24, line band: 2.7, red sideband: 3.52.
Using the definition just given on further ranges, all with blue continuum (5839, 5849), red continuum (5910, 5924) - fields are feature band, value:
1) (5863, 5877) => 0.4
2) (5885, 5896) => 4.3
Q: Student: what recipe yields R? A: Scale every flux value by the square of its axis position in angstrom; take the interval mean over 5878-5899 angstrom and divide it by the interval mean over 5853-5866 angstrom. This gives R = 0.7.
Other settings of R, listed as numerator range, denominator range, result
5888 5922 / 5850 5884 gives 0.86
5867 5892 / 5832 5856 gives 0.87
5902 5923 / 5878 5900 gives 1.37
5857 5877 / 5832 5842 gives 0.96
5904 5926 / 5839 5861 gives 1.01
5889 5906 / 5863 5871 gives 0.69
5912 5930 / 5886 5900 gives 1.69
